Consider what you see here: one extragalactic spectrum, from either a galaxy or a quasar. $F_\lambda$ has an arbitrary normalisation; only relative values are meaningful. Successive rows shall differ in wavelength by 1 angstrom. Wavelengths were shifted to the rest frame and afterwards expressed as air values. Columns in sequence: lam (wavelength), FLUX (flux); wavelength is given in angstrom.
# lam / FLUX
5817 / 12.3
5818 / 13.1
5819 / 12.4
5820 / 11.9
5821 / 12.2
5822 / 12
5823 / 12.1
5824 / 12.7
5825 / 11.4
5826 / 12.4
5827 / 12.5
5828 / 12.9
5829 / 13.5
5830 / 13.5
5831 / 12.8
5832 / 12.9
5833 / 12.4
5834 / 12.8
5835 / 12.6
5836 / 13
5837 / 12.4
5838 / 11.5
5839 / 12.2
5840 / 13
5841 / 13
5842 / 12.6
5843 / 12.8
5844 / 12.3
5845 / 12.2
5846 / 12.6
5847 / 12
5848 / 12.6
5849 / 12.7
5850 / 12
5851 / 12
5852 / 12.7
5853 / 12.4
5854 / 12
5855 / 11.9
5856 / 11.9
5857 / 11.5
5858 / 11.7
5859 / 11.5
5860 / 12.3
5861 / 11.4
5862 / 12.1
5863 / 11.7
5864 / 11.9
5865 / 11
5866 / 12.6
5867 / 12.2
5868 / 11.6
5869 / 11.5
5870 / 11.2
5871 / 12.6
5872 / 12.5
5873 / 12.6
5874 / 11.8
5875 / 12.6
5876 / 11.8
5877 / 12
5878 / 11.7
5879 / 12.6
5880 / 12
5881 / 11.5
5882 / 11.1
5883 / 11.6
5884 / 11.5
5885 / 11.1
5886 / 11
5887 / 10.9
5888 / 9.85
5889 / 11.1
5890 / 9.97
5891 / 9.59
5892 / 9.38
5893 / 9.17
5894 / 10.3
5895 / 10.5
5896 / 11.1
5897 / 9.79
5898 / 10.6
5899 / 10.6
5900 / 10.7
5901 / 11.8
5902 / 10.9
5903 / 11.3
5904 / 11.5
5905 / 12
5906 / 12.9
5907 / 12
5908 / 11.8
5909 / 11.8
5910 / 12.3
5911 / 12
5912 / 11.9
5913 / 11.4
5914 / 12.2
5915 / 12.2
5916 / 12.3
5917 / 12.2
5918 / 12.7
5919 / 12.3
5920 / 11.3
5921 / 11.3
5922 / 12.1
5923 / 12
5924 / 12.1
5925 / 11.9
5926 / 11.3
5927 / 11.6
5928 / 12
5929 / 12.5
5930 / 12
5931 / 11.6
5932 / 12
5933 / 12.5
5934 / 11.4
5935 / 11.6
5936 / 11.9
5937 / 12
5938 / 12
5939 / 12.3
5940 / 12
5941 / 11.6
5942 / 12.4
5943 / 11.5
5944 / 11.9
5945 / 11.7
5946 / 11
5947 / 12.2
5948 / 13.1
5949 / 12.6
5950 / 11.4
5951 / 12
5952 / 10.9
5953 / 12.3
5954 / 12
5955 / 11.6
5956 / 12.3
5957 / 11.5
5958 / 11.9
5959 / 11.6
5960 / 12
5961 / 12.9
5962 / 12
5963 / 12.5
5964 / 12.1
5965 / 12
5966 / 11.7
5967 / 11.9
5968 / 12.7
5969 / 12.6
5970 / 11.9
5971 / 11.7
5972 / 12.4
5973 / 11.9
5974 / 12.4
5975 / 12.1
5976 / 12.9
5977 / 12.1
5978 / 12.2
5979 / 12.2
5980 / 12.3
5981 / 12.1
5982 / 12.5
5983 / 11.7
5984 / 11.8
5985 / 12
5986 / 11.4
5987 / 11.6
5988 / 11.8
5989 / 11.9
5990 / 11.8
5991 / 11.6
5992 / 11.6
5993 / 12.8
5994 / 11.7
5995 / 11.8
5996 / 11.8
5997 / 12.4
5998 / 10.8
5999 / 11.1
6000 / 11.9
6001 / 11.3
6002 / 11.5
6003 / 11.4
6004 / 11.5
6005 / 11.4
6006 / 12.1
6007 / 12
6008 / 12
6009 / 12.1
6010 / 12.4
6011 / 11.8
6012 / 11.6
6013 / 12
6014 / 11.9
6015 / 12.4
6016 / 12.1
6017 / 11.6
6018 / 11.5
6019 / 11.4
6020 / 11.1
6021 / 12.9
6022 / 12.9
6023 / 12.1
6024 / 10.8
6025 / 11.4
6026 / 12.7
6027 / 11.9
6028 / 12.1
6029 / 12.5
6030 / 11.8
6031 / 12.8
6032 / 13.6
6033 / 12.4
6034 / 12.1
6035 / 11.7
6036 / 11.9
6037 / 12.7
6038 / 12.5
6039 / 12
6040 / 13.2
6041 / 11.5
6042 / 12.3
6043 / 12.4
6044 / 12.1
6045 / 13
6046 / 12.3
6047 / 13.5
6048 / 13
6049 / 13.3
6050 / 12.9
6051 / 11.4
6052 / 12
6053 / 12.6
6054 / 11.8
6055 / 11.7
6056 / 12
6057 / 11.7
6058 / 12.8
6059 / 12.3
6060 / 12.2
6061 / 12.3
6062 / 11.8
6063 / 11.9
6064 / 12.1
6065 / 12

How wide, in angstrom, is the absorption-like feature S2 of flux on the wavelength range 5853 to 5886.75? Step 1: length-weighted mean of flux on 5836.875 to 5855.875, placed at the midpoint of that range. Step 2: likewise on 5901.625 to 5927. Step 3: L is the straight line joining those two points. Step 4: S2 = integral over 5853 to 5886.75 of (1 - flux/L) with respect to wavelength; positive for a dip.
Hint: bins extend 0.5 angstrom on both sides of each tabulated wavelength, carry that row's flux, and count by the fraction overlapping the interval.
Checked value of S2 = 1.0 angstrom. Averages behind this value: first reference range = 12.4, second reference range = 11.9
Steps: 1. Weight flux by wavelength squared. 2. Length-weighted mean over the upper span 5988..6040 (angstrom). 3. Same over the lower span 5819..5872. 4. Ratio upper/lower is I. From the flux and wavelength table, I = 1.03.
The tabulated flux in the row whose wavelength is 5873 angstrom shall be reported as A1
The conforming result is 12.6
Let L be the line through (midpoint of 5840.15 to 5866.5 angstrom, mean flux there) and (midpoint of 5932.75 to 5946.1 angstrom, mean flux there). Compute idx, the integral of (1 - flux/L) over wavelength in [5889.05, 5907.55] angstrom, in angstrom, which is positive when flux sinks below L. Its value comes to 1.8 angstrom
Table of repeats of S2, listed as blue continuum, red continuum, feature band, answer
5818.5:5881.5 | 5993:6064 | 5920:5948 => 0.7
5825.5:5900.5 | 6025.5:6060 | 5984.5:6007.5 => 1.0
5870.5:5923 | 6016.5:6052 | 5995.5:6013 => 0.5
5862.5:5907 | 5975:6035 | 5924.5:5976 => -1.4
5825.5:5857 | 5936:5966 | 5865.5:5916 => 3.5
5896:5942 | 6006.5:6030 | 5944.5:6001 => -0.4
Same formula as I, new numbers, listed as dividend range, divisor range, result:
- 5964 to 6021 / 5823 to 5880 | 1.02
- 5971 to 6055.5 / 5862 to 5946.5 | 1.08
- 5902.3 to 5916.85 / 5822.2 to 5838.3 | 0.98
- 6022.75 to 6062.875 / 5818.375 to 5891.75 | 1.09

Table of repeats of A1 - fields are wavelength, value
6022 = 12.9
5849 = 12.7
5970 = 11.9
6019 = 11.4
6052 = 12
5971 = 11.7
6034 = 12.1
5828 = 12.9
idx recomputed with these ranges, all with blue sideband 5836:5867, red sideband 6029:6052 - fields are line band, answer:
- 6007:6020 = 0.57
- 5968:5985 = 0.24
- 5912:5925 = 0.29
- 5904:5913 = 0.17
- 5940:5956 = 0.55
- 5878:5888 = 0.66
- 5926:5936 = 0.33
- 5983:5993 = 0.49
